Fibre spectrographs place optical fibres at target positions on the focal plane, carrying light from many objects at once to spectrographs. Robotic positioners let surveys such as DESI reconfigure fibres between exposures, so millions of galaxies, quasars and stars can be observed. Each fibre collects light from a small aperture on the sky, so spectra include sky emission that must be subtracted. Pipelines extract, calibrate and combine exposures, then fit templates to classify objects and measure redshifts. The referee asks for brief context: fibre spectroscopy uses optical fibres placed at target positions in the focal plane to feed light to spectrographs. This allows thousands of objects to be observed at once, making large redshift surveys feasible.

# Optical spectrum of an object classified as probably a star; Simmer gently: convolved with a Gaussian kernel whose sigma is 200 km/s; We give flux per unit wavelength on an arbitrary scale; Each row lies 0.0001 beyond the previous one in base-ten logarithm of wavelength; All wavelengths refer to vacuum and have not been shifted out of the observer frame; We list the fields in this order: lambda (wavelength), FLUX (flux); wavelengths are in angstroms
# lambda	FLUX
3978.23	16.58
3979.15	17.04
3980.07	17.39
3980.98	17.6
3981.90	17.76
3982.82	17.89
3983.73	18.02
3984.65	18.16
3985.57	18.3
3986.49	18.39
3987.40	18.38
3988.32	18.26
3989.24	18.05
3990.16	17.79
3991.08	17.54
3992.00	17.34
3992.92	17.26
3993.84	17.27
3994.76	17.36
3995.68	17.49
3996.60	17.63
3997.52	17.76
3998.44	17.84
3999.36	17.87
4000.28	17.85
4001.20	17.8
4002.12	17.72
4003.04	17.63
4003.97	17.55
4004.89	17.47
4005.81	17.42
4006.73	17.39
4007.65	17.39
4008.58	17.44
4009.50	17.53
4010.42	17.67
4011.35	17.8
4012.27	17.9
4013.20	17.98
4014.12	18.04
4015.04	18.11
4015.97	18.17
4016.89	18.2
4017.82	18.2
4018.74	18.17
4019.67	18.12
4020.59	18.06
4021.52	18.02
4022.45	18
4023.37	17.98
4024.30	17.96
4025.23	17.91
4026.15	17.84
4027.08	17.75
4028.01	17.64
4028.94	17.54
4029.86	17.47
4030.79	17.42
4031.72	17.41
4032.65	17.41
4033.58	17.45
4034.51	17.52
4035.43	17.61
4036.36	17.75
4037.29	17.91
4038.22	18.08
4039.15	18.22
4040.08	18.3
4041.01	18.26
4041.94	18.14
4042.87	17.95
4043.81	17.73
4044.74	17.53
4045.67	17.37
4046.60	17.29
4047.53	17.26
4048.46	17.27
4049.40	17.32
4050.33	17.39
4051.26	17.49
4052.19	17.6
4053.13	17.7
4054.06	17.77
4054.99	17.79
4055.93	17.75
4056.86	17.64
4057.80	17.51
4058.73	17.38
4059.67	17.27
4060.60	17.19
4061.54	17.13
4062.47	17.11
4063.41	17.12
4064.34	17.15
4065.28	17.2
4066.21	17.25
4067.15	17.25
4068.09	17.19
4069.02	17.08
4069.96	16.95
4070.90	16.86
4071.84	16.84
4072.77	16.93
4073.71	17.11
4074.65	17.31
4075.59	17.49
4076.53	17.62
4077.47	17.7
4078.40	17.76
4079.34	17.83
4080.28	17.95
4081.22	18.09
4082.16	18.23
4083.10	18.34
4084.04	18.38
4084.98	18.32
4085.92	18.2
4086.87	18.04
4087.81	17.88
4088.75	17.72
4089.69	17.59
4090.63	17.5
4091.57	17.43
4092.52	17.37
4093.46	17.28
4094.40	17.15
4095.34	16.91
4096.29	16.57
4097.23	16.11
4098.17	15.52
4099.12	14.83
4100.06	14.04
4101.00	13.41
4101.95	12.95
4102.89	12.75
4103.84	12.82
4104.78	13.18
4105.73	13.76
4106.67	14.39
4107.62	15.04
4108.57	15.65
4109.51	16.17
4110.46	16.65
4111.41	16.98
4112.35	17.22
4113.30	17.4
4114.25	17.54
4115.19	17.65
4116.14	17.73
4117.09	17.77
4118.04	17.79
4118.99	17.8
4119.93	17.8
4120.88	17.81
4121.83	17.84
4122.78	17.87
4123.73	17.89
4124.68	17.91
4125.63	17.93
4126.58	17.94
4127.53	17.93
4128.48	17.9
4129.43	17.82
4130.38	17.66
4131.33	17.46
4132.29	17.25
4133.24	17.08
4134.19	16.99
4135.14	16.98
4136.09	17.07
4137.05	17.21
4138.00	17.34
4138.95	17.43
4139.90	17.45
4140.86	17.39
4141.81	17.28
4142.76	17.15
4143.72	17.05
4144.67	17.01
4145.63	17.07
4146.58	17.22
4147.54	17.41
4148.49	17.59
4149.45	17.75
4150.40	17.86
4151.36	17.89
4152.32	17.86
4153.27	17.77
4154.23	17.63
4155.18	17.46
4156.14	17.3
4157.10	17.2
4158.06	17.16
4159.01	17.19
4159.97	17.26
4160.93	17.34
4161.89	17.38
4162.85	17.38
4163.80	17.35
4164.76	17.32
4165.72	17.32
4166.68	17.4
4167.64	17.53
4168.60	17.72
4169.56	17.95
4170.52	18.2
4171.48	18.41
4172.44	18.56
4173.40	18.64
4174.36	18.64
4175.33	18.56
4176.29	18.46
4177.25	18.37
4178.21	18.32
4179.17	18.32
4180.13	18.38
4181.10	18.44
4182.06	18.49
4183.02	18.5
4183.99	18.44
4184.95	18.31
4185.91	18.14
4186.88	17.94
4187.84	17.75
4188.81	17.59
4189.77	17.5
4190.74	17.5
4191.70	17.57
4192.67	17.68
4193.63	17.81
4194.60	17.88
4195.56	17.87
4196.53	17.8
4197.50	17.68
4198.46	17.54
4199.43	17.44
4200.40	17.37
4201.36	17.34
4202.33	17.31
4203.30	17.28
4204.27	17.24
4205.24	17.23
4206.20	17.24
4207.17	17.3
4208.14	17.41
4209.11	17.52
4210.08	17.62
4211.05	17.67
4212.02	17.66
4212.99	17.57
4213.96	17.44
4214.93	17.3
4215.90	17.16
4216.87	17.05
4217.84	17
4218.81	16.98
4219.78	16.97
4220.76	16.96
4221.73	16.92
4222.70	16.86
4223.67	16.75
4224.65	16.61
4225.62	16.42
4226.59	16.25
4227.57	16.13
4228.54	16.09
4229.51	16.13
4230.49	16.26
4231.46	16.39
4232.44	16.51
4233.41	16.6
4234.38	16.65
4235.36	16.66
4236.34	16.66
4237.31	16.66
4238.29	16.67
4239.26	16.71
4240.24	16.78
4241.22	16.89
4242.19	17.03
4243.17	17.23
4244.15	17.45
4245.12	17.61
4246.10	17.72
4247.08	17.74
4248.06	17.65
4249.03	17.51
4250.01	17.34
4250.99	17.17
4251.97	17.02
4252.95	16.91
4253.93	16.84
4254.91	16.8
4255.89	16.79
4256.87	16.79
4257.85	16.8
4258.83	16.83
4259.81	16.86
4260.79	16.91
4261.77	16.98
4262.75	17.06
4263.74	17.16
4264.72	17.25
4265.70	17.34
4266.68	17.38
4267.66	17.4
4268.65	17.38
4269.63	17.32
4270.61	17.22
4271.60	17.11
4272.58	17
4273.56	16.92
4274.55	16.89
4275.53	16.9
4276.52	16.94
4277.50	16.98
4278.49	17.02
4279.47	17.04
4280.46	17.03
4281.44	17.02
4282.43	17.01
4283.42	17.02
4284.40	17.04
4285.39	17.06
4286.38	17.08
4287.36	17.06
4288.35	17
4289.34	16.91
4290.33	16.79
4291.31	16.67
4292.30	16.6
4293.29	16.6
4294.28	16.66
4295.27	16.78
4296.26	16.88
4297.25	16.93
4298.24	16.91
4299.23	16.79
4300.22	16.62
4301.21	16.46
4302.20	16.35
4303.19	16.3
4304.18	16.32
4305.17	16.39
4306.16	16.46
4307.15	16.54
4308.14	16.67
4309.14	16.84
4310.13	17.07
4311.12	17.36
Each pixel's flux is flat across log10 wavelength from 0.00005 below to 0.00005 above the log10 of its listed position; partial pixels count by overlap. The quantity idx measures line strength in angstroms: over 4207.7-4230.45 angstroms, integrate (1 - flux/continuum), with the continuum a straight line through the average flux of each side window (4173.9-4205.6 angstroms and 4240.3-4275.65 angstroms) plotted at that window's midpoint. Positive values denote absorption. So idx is 0.8 angstroms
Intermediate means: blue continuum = 17.9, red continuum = 17.1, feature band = 17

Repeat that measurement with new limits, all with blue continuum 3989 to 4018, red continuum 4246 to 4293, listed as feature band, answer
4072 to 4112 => 2.3 angstroms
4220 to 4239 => 0.7 angstroms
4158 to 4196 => -1.4 angstroms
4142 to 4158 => -0.1 angstroms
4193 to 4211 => -0.3 angstroms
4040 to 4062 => 0.0 angstroms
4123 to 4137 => -0.1 angstroms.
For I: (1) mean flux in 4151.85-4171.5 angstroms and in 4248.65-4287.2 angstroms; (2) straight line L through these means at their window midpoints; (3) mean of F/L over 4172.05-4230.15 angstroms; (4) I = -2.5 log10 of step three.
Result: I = -0.01 mag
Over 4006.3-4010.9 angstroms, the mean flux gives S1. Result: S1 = 17.5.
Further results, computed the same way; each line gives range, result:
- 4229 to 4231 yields 16.2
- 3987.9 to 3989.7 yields 18.1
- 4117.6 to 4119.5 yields 17.9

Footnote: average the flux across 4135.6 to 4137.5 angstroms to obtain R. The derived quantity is 17.1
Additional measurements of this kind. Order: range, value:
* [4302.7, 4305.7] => 16.4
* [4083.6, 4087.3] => 18.2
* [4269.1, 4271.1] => 17.3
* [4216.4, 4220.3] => 17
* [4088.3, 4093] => 17.5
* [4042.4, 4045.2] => 17.7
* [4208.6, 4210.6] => 17.6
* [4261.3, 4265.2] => 17.1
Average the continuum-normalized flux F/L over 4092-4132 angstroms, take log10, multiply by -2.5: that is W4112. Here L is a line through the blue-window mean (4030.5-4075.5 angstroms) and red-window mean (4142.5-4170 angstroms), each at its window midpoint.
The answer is 0.06 mag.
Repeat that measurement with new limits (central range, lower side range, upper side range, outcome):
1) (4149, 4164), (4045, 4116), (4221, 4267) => -0.04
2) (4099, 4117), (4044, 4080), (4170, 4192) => 0.16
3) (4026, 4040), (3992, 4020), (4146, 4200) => 0.00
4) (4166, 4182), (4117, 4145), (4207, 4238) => -0.06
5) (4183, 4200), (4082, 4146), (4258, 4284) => -0.05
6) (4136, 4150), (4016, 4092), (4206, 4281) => 0.00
